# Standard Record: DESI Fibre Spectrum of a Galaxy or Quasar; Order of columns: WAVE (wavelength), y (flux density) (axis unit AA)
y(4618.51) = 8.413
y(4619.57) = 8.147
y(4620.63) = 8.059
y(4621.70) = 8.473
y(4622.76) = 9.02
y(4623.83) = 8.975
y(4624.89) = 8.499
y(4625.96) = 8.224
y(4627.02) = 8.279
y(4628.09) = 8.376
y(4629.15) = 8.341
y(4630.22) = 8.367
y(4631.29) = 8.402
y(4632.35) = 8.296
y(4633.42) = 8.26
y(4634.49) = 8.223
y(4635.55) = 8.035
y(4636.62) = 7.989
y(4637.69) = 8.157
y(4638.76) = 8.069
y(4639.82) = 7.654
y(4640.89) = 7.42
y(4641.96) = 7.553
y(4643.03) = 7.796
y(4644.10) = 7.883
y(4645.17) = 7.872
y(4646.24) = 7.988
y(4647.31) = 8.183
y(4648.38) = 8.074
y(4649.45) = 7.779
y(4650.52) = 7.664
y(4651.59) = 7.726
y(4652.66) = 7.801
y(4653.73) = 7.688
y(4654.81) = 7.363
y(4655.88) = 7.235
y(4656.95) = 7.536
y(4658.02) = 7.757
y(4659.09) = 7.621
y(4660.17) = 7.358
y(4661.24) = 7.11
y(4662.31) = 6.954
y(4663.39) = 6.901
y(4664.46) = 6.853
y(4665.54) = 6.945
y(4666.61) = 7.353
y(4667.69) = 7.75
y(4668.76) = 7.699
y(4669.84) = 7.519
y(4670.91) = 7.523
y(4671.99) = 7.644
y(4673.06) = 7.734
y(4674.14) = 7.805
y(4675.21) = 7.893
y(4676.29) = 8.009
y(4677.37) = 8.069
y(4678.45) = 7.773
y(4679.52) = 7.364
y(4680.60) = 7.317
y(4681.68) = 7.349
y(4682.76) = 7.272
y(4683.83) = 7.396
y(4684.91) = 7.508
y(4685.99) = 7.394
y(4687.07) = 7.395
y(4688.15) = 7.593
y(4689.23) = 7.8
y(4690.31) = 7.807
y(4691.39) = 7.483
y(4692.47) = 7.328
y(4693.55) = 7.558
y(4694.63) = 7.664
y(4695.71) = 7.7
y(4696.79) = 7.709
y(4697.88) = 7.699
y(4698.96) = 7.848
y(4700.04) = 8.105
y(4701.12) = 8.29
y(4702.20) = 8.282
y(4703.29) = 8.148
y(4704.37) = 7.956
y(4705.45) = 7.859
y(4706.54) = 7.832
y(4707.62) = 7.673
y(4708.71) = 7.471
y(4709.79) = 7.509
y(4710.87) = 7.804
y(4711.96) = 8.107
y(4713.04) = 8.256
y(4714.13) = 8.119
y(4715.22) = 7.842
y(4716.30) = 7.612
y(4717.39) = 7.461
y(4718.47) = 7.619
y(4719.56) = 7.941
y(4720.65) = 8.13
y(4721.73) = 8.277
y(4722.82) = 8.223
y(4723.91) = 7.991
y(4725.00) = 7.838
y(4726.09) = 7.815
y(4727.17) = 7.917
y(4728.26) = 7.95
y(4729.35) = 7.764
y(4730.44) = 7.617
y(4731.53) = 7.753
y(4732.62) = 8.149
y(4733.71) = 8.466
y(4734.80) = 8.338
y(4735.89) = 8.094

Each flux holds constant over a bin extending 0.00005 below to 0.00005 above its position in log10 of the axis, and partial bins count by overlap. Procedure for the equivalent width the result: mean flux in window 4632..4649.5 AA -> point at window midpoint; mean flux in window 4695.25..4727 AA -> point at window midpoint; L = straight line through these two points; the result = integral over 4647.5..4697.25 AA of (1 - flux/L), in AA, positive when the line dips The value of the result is 2.4 AA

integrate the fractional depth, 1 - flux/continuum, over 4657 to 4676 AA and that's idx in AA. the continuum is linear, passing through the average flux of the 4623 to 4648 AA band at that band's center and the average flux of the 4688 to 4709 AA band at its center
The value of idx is 1.24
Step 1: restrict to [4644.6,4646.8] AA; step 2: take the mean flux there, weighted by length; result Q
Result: 7.93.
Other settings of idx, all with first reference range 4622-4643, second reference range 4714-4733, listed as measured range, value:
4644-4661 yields 0.9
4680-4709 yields 1.1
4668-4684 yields 0.8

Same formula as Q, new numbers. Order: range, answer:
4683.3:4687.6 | 7.42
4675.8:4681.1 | 7.7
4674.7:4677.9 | 7.97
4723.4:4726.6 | 7.87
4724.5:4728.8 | 7.89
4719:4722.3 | 8.11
